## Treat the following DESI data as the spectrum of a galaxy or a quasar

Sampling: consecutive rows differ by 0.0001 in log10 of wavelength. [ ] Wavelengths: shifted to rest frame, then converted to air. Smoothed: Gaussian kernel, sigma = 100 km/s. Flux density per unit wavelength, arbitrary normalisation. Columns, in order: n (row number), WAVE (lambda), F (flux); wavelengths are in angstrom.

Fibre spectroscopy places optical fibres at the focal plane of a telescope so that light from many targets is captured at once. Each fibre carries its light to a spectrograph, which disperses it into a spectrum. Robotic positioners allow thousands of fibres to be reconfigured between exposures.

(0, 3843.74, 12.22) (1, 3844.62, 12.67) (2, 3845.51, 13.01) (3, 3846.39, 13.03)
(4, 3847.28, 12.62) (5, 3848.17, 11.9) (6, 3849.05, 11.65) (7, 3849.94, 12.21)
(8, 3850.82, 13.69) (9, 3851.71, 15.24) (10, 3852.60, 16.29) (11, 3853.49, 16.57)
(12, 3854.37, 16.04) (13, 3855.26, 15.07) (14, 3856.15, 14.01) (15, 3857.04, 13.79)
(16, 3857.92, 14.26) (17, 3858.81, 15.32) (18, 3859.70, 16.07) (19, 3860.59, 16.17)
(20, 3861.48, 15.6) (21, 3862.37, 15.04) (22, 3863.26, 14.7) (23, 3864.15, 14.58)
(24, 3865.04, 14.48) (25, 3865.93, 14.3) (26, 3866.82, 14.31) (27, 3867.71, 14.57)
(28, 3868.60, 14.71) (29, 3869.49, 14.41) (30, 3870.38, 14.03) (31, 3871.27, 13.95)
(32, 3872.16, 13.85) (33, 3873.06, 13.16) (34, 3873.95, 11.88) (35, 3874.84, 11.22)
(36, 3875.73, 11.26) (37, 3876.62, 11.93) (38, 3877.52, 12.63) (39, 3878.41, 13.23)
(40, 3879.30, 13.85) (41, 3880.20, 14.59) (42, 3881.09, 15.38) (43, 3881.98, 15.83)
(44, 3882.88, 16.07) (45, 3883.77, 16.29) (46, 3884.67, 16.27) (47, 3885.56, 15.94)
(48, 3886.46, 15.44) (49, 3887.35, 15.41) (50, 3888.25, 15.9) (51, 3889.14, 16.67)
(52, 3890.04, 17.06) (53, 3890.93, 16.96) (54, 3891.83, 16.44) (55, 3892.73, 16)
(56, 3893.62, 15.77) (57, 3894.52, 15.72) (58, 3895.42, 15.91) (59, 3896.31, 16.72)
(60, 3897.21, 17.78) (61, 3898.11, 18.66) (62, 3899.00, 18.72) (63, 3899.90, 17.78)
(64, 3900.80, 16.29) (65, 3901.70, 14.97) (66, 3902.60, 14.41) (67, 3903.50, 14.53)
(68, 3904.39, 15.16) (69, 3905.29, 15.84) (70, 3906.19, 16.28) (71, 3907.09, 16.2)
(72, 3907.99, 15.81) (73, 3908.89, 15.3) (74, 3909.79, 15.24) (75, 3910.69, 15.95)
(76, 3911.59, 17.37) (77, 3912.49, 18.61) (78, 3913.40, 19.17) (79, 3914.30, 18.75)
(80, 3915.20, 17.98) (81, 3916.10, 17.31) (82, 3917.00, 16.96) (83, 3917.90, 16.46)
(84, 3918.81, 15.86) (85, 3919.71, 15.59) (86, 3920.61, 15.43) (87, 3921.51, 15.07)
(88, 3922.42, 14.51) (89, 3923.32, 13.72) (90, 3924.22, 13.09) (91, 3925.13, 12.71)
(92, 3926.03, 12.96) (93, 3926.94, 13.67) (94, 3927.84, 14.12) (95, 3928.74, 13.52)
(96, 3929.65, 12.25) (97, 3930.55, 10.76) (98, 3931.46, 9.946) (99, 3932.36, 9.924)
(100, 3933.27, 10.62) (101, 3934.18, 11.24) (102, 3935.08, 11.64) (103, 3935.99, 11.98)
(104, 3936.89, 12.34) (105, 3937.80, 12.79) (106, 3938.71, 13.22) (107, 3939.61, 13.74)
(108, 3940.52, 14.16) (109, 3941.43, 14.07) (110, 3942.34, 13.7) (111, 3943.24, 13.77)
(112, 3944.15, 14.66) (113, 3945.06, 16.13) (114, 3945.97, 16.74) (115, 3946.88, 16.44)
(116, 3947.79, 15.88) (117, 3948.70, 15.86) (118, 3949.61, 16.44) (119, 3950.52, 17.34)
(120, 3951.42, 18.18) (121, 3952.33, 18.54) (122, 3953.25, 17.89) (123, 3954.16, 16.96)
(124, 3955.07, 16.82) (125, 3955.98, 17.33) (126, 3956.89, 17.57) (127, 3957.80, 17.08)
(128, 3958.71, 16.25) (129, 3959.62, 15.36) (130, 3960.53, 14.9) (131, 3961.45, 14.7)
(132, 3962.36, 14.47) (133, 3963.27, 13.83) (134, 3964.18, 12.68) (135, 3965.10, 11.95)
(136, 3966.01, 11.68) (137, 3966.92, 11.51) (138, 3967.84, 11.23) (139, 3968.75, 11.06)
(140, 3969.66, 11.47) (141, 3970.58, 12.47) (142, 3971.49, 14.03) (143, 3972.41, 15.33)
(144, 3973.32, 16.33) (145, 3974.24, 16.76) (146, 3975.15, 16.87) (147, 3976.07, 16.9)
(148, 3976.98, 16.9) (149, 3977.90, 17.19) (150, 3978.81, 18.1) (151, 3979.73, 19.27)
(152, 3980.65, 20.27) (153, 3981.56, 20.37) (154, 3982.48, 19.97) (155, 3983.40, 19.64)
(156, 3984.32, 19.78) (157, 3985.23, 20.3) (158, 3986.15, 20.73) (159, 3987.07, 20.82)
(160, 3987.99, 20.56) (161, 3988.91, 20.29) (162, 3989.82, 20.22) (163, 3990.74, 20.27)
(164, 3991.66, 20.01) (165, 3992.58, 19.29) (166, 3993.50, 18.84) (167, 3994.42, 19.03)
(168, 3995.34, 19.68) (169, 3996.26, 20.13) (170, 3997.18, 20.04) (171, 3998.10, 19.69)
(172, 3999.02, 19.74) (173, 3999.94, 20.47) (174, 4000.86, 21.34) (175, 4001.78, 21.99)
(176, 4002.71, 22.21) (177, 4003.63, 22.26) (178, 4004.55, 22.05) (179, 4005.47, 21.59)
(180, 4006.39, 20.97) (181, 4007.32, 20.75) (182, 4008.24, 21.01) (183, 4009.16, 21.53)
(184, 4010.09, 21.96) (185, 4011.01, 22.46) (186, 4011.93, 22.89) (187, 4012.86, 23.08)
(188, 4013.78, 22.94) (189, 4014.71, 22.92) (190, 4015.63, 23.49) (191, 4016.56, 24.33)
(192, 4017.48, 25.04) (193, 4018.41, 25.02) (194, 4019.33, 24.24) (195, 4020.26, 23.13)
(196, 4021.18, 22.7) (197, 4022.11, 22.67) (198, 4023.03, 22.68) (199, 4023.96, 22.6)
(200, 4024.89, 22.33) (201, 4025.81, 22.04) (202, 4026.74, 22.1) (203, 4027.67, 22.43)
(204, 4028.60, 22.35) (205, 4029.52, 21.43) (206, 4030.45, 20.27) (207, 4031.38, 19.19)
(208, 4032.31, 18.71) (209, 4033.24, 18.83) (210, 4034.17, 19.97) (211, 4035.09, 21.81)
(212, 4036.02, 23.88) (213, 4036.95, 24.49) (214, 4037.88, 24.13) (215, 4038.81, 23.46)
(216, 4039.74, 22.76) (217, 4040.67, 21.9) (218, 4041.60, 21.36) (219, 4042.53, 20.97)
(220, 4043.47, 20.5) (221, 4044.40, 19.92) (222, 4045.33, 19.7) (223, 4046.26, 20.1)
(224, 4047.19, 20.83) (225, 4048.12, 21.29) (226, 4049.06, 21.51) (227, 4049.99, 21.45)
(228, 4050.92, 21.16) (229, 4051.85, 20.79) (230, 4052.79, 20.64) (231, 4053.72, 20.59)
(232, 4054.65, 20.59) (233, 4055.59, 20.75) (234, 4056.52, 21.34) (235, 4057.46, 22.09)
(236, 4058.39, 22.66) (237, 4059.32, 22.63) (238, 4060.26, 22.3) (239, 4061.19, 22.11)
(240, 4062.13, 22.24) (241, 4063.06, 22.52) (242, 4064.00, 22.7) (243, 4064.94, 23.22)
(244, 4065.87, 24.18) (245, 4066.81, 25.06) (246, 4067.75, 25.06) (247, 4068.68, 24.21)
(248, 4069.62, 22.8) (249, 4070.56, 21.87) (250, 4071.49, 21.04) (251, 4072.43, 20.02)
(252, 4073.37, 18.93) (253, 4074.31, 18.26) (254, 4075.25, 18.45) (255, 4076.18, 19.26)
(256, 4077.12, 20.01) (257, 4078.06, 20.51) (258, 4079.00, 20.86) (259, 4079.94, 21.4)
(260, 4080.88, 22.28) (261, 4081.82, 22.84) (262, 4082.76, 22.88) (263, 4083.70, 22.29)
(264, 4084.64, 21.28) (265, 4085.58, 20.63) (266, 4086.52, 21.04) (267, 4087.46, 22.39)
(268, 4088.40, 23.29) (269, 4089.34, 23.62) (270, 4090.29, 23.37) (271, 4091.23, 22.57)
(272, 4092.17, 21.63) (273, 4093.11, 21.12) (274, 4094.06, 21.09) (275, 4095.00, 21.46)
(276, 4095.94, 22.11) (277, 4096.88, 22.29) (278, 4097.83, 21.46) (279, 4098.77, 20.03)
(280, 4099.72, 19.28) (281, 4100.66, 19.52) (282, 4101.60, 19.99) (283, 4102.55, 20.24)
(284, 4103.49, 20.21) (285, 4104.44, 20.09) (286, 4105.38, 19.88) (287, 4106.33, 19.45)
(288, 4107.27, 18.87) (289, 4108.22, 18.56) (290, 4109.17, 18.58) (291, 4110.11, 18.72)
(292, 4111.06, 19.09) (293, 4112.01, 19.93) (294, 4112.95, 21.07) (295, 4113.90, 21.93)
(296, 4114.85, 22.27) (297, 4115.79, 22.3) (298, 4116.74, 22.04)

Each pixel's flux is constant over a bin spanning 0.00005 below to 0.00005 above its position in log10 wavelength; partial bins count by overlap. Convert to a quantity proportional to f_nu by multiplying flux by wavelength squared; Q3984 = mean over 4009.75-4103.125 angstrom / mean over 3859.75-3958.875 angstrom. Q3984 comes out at 1.55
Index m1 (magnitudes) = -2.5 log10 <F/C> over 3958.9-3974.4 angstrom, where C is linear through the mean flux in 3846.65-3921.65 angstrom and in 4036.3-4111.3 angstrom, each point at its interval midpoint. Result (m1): 0.31 mag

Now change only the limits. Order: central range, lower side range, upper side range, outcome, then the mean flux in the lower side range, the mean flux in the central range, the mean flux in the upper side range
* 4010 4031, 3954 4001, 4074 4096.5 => -0.203 mag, 17.3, 22.8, 21.5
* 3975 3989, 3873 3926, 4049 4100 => -0.045 mag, 15.6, 19.3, 21.7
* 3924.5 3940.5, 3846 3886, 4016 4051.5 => 0.374 mag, 14.3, 12.3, 21.9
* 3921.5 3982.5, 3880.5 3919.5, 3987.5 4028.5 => 0.280 mag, 16.4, 14.7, 21.7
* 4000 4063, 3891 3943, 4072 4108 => -0.163 mag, 14.9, 21.9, 20.9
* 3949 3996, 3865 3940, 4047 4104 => 0.037 mag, 14.8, 17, 21.5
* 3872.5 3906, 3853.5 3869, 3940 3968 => -0.021 mag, 14.9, 15.3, 15.3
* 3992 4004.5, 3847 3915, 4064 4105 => -0.087 mag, 15.2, 20.4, 21.5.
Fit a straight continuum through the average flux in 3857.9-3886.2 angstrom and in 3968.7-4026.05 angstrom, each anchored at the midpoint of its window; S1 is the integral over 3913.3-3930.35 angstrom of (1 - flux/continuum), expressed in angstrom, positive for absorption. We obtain 1.67 angstrom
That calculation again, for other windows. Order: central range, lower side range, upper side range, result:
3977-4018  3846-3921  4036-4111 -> -4.1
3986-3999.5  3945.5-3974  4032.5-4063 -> -1.9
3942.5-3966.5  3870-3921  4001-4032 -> 4.1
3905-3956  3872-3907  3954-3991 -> 3.1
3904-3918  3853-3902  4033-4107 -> -0.5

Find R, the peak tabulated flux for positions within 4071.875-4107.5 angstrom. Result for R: 23.62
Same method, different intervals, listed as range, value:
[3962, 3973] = 15.33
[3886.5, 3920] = 19.17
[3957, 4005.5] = 22.26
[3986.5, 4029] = 25.04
